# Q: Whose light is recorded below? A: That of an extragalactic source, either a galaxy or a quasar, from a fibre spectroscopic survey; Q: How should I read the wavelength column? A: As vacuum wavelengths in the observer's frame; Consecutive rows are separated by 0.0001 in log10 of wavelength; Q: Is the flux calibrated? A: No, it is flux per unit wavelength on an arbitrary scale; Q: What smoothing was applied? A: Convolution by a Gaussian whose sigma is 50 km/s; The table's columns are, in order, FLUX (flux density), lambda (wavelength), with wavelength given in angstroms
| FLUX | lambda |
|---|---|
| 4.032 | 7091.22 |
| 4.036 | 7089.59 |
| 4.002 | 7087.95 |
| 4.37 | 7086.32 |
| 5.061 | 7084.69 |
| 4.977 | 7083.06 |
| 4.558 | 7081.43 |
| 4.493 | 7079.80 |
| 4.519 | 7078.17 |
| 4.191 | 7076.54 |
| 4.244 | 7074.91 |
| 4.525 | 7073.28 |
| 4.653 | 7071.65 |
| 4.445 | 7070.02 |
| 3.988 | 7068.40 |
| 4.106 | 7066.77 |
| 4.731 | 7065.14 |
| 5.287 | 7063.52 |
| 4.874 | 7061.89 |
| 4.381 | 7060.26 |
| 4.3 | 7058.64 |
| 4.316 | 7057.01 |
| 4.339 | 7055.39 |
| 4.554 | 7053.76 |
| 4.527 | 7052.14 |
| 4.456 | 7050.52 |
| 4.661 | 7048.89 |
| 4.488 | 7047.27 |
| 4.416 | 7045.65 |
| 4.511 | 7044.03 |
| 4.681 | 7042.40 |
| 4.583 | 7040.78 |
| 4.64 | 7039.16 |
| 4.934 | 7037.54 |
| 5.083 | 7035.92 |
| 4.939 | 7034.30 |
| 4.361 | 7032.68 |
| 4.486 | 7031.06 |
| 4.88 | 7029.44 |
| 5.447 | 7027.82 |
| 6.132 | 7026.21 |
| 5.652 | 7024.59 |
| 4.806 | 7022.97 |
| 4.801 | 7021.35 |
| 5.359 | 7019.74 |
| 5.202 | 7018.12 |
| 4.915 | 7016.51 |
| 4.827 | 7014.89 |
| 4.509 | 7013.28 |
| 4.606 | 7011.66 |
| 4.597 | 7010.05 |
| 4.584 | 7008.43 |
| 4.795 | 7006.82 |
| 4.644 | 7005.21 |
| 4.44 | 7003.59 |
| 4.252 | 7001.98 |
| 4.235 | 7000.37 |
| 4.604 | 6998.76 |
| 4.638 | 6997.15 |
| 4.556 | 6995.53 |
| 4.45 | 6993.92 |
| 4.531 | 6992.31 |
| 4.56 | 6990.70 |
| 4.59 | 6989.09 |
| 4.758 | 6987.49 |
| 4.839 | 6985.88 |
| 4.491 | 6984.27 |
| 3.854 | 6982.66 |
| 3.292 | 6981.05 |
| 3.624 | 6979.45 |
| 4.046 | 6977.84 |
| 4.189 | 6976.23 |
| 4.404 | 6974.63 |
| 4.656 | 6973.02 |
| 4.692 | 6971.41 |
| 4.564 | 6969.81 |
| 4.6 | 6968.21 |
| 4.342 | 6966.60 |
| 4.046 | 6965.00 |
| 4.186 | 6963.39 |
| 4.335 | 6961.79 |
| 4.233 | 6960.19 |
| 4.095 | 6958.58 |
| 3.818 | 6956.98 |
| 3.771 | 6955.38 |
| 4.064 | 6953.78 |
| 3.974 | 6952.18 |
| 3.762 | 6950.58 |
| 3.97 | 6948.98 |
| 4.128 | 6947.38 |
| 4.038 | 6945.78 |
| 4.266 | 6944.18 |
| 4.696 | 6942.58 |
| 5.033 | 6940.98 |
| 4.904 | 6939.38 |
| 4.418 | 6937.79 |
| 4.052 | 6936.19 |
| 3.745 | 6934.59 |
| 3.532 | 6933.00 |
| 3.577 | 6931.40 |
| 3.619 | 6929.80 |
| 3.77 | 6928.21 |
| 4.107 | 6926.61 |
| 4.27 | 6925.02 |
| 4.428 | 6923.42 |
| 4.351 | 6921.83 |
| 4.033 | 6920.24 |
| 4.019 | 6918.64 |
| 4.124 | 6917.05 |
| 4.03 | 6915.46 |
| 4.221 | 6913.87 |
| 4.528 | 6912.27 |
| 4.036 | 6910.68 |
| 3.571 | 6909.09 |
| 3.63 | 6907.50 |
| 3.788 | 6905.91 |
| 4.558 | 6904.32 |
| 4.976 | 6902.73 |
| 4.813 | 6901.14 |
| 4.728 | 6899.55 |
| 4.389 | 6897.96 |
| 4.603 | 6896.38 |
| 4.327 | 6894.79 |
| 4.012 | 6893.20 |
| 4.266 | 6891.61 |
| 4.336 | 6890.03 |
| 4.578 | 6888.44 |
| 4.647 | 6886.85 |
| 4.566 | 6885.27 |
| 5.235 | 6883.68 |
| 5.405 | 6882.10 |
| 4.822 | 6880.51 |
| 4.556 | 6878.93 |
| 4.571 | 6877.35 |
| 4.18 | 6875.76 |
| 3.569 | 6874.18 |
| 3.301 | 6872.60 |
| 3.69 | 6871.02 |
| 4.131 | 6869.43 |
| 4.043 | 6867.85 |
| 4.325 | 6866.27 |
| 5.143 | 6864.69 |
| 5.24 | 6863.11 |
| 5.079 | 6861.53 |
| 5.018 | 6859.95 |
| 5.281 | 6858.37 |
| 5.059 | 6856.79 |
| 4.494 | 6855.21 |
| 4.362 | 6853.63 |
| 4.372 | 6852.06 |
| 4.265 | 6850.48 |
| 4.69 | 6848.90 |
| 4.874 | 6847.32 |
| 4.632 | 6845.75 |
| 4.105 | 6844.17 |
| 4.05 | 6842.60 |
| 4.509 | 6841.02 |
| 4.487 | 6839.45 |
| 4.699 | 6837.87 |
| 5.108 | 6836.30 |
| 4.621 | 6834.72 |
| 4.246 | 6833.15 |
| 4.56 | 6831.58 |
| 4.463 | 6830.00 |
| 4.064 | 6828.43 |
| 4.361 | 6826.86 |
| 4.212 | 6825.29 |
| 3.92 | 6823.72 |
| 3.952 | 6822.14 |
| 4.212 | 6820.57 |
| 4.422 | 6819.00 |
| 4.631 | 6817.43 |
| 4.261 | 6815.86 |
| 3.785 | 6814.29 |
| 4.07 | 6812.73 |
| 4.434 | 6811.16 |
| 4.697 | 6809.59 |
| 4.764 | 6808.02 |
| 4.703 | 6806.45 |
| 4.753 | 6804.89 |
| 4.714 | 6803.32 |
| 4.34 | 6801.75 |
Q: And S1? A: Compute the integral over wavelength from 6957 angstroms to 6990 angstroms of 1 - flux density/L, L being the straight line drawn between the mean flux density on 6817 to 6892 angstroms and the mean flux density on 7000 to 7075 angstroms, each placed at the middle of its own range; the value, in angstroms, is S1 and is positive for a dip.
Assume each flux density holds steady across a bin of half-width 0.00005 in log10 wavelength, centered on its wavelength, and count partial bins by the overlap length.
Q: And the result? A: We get 2.4 angstroms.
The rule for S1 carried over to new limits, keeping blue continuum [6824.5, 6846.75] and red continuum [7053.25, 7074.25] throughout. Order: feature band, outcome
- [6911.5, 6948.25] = 2.4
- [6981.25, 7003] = 0.1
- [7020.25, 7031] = -1.8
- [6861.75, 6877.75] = 0.8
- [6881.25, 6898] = -0.5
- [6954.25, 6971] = 1.0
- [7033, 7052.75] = -0.7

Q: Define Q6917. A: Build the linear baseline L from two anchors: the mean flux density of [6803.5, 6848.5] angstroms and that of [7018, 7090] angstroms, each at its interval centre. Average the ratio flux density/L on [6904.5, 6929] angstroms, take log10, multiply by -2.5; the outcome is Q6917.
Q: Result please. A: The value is 0.11 mag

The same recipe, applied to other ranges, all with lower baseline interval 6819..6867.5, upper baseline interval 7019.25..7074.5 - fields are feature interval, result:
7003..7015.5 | 0.01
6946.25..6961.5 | 0.16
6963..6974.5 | 0.05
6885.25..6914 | 0.06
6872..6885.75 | 0.02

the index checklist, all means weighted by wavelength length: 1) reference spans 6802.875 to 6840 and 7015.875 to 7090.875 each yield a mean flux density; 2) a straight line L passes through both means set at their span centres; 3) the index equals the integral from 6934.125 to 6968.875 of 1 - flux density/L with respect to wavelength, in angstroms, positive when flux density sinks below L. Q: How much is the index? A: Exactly 2.7 angstroms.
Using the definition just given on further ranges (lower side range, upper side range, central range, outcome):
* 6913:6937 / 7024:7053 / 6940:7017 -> 0.5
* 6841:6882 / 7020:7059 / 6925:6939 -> 2.1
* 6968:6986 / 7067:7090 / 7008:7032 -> -3.7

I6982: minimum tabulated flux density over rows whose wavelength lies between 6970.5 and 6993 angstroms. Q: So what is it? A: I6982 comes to 3.292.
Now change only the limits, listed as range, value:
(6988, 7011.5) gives 4.235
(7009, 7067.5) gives 4.106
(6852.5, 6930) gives 3.301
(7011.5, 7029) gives 4.509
